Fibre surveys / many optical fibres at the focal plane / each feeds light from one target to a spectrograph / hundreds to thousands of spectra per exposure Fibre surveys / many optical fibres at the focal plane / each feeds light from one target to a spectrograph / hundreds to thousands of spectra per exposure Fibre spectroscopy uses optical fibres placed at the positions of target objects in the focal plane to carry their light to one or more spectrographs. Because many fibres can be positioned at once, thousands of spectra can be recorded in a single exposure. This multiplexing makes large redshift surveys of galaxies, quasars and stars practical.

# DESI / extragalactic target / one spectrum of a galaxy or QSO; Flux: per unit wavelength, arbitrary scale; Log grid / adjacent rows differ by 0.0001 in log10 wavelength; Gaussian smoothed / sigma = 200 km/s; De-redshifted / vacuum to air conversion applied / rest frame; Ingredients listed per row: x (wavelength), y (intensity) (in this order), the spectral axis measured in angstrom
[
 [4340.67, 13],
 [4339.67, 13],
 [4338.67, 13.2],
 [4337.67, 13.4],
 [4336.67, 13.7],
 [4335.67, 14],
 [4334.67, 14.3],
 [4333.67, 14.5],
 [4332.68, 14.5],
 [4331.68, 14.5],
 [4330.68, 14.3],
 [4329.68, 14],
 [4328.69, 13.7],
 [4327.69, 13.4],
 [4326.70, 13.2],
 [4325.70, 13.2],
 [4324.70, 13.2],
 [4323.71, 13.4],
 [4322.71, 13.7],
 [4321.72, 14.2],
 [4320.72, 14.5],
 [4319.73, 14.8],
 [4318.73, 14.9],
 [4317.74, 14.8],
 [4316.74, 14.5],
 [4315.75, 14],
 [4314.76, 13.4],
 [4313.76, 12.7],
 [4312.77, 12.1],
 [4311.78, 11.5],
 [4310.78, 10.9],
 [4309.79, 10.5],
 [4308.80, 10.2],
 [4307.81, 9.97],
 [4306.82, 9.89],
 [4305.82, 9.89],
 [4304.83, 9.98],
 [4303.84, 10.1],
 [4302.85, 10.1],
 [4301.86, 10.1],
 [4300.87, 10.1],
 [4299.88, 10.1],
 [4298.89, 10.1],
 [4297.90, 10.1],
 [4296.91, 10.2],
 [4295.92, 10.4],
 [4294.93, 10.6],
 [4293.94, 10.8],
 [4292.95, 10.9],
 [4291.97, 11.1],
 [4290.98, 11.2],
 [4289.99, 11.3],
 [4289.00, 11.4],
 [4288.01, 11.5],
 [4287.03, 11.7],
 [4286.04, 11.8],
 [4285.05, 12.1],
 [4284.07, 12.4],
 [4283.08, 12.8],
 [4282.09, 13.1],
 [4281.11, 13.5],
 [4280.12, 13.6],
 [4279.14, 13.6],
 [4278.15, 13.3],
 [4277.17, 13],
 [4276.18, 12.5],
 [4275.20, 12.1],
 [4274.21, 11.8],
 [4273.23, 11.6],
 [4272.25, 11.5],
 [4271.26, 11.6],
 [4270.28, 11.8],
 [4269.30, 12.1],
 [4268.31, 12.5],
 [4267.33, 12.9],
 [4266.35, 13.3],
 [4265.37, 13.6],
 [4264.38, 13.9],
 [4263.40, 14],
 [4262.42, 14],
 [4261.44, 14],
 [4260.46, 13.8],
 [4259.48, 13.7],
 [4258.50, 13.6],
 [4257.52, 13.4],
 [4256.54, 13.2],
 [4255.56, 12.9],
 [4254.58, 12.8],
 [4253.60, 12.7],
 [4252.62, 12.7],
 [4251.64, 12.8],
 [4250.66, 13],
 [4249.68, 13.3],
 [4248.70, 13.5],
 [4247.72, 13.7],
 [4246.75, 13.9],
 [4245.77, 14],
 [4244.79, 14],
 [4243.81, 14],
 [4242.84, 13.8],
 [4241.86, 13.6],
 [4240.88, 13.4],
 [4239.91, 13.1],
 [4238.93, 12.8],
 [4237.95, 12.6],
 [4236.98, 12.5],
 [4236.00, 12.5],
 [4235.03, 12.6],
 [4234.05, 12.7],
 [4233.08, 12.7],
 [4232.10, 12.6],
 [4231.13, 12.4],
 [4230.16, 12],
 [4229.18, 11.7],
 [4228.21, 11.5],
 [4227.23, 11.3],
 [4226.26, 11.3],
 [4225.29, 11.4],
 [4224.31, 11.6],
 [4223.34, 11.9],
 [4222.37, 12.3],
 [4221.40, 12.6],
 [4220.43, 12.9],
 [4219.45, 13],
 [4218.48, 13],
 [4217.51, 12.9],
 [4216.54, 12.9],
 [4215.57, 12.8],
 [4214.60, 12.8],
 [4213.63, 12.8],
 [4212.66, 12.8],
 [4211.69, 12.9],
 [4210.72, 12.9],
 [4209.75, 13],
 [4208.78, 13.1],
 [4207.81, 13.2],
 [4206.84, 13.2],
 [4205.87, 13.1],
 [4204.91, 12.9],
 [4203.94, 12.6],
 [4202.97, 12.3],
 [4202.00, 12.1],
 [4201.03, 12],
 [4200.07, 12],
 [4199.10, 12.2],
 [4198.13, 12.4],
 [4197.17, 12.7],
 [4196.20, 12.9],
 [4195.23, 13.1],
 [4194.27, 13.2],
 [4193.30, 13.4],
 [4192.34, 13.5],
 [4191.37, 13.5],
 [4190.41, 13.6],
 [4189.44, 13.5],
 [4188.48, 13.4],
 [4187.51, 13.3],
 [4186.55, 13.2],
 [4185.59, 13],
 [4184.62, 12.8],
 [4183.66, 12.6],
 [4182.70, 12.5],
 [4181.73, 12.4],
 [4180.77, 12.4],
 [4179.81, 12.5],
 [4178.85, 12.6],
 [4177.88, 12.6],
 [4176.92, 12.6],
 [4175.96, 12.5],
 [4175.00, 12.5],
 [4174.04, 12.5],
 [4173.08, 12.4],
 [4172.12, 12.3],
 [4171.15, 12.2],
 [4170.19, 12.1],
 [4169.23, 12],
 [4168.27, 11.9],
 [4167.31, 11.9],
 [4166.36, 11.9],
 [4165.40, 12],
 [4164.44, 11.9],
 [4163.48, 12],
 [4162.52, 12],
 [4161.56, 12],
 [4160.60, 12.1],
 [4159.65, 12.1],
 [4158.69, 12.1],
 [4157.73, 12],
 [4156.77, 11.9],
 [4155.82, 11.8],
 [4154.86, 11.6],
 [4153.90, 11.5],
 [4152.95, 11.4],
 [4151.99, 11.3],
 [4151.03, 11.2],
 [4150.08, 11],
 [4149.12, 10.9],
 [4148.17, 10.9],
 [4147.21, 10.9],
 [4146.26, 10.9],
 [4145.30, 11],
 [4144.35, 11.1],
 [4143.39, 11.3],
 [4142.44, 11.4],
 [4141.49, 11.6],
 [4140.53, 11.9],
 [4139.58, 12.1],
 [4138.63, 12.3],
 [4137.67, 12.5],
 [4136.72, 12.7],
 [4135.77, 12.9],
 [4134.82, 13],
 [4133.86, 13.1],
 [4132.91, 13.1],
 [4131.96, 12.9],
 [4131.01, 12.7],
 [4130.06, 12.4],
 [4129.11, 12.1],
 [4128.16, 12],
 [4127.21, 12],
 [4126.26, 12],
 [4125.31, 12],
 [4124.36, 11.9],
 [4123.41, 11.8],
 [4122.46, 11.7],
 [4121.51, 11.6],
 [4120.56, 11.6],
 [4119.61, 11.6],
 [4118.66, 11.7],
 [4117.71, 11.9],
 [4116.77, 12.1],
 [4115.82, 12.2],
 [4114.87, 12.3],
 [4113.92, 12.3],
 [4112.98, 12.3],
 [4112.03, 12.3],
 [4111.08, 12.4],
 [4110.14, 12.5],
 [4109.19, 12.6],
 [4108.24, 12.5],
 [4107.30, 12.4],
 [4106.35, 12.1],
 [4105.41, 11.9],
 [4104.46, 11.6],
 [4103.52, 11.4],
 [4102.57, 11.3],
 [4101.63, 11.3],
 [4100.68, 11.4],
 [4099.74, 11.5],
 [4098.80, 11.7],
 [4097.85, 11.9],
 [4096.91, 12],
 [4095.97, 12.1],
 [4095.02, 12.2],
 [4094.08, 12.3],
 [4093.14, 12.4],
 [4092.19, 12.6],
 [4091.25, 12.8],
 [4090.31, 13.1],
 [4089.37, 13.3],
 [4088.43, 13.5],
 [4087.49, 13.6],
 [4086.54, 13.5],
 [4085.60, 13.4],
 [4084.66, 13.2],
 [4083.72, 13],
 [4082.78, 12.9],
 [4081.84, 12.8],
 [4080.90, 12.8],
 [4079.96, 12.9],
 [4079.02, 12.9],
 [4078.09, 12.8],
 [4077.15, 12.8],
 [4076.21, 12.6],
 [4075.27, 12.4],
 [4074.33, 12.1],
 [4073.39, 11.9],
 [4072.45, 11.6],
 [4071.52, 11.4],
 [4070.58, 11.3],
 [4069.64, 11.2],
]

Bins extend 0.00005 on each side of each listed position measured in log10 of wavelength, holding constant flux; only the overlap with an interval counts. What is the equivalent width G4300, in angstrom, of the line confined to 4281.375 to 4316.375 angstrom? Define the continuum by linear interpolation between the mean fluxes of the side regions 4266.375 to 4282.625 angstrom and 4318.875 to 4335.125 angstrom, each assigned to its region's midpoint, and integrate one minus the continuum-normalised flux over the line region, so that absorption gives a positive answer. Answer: 5.5 angstrom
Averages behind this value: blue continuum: 12.6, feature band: 11.1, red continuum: 14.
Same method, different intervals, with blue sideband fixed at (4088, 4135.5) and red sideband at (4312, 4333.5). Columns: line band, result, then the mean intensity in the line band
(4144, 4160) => 1.4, 11.4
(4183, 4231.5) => 1.0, 12.7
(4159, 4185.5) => 0.8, 12.3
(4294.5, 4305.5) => 2.8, 10.2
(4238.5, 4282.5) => 0.7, 13.1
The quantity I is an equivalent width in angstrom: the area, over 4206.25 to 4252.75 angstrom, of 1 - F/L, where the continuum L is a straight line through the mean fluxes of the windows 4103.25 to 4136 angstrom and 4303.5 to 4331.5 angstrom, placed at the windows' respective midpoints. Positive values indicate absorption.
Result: -1.2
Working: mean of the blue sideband 12.2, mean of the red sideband 12.7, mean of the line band 12.8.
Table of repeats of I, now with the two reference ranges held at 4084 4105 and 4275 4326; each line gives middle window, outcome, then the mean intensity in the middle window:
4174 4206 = -1.6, 12.8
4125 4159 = 1.1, 11.9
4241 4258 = -1.9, 13.4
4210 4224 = -0.7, 12.7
